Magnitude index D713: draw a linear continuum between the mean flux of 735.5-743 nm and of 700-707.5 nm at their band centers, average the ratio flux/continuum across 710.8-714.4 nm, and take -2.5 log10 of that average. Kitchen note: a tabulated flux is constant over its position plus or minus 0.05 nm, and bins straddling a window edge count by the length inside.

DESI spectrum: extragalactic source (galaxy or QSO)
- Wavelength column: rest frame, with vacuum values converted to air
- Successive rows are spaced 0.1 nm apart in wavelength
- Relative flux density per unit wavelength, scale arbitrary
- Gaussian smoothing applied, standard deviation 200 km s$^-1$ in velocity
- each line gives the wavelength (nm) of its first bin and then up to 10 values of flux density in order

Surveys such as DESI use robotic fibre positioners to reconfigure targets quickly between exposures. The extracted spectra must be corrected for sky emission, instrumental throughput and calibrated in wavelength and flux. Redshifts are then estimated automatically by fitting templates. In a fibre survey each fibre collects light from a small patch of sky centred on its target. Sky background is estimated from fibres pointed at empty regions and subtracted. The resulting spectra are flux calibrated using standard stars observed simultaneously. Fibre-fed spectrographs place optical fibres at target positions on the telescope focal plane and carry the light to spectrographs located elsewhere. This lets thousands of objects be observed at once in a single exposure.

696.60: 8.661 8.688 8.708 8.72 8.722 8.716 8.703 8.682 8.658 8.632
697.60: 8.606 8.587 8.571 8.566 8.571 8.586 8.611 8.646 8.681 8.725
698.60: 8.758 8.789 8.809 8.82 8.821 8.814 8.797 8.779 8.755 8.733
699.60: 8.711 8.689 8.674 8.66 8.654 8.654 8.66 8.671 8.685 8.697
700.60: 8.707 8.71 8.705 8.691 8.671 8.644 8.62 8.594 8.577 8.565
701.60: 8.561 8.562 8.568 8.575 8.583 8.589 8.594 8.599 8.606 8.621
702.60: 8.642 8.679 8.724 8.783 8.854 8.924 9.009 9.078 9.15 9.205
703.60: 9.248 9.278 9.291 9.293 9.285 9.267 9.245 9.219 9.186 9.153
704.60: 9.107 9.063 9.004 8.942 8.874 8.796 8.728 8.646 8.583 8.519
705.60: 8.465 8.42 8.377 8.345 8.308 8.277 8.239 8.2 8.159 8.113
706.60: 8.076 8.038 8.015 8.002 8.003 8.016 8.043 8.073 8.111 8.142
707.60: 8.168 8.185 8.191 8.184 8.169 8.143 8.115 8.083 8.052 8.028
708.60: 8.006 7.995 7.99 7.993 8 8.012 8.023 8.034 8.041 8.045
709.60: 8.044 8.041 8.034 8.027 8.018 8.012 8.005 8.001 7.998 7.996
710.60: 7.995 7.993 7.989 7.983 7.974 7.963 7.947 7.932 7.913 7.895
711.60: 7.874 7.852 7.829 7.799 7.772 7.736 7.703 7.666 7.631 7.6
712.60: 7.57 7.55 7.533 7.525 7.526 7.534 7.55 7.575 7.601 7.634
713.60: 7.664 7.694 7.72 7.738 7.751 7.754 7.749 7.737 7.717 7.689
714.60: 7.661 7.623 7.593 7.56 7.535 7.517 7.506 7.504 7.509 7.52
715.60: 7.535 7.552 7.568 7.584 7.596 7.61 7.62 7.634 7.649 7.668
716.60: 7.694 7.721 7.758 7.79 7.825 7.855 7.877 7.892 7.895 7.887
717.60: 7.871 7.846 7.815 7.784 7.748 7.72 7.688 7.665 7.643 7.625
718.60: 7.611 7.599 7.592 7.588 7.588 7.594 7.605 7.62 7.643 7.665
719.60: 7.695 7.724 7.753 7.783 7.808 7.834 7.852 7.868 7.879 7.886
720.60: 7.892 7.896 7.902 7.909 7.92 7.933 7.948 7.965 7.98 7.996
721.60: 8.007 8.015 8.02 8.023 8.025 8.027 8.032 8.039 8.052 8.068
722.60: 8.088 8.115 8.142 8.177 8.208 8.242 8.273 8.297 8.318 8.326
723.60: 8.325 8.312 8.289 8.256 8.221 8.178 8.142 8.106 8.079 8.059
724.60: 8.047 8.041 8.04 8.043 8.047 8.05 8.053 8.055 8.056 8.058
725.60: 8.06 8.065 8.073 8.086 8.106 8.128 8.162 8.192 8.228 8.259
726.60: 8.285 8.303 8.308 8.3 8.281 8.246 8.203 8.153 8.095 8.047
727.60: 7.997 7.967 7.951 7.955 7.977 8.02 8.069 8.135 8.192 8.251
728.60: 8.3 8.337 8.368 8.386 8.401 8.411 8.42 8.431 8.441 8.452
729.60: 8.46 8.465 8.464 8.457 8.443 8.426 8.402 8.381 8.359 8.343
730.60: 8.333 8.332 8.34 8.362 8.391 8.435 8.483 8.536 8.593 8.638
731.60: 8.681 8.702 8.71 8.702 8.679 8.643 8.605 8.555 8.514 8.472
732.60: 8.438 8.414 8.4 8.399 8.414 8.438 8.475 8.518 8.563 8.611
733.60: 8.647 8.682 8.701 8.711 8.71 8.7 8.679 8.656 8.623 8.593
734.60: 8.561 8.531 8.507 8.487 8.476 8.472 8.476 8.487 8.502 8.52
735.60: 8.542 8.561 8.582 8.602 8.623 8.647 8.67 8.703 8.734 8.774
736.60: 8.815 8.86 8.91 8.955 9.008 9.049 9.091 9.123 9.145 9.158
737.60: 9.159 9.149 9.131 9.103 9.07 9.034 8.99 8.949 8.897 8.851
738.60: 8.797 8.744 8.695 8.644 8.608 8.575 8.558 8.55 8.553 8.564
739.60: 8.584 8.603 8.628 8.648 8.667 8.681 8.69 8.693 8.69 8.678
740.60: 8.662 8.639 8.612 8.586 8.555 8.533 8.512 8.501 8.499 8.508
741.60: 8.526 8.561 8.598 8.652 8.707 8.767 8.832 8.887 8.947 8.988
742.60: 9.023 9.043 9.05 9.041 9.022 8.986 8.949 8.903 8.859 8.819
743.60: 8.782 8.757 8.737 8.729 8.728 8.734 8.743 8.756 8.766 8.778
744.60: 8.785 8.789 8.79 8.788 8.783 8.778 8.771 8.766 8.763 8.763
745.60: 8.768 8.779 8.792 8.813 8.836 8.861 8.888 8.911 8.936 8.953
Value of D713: 0.13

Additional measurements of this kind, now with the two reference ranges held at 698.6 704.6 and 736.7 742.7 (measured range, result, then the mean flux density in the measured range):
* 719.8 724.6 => 0.10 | 8.05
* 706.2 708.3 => 0.09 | 8.11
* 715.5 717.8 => 0.14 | 7.72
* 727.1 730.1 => 0.07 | 8.25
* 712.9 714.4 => 0.15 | 7.66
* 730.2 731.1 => 0.05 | 8.36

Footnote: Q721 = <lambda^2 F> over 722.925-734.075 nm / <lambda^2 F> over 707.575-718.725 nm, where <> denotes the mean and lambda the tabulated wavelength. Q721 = 1.1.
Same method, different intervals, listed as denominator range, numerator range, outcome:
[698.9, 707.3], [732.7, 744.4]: 1.11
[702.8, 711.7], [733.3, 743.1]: 1.14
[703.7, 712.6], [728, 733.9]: 1.09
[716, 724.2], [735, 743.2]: 1.17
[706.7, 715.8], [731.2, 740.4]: 1.18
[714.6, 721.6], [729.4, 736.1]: 1.15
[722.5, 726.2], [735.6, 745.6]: 1.13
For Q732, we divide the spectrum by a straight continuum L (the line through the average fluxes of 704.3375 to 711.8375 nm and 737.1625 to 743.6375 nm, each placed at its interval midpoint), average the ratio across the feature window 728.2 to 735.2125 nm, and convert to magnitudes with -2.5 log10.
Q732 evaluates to 0.02 mag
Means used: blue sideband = 8.2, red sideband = 8.79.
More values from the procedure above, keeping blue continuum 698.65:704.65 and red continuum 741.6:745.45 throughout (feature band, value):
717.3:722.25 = 0.13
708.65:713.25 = 0.12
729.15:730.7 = 0.05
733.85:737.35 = 0.02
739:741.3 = 0.03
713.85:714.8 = 0.15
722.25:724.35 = 0.08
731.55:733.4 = 0.03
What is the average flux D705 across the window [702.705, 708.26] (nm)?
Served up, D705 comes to 8.6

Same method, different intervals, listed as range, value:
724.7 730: 8.2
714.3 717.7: 7.67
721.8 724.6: 8.16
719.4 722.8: 7.93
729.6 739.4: 8.65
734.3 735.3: 8.53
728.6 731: 8.4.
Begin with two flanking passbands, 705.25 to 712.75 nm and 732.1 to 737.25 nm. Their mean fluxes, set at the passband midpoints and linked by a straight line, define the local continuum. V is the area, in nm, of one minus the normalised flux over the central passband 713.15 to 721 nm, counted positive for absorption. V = 0.50 nm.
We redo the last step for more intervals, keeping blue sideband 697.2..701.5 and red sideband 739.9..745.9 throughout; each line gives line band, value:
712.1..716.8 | 0.59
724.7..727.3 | 0.17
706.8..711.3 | 0.34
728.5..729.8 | 0.05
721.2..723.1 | 0.14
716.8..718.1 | 0.13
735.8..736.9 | 0.00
